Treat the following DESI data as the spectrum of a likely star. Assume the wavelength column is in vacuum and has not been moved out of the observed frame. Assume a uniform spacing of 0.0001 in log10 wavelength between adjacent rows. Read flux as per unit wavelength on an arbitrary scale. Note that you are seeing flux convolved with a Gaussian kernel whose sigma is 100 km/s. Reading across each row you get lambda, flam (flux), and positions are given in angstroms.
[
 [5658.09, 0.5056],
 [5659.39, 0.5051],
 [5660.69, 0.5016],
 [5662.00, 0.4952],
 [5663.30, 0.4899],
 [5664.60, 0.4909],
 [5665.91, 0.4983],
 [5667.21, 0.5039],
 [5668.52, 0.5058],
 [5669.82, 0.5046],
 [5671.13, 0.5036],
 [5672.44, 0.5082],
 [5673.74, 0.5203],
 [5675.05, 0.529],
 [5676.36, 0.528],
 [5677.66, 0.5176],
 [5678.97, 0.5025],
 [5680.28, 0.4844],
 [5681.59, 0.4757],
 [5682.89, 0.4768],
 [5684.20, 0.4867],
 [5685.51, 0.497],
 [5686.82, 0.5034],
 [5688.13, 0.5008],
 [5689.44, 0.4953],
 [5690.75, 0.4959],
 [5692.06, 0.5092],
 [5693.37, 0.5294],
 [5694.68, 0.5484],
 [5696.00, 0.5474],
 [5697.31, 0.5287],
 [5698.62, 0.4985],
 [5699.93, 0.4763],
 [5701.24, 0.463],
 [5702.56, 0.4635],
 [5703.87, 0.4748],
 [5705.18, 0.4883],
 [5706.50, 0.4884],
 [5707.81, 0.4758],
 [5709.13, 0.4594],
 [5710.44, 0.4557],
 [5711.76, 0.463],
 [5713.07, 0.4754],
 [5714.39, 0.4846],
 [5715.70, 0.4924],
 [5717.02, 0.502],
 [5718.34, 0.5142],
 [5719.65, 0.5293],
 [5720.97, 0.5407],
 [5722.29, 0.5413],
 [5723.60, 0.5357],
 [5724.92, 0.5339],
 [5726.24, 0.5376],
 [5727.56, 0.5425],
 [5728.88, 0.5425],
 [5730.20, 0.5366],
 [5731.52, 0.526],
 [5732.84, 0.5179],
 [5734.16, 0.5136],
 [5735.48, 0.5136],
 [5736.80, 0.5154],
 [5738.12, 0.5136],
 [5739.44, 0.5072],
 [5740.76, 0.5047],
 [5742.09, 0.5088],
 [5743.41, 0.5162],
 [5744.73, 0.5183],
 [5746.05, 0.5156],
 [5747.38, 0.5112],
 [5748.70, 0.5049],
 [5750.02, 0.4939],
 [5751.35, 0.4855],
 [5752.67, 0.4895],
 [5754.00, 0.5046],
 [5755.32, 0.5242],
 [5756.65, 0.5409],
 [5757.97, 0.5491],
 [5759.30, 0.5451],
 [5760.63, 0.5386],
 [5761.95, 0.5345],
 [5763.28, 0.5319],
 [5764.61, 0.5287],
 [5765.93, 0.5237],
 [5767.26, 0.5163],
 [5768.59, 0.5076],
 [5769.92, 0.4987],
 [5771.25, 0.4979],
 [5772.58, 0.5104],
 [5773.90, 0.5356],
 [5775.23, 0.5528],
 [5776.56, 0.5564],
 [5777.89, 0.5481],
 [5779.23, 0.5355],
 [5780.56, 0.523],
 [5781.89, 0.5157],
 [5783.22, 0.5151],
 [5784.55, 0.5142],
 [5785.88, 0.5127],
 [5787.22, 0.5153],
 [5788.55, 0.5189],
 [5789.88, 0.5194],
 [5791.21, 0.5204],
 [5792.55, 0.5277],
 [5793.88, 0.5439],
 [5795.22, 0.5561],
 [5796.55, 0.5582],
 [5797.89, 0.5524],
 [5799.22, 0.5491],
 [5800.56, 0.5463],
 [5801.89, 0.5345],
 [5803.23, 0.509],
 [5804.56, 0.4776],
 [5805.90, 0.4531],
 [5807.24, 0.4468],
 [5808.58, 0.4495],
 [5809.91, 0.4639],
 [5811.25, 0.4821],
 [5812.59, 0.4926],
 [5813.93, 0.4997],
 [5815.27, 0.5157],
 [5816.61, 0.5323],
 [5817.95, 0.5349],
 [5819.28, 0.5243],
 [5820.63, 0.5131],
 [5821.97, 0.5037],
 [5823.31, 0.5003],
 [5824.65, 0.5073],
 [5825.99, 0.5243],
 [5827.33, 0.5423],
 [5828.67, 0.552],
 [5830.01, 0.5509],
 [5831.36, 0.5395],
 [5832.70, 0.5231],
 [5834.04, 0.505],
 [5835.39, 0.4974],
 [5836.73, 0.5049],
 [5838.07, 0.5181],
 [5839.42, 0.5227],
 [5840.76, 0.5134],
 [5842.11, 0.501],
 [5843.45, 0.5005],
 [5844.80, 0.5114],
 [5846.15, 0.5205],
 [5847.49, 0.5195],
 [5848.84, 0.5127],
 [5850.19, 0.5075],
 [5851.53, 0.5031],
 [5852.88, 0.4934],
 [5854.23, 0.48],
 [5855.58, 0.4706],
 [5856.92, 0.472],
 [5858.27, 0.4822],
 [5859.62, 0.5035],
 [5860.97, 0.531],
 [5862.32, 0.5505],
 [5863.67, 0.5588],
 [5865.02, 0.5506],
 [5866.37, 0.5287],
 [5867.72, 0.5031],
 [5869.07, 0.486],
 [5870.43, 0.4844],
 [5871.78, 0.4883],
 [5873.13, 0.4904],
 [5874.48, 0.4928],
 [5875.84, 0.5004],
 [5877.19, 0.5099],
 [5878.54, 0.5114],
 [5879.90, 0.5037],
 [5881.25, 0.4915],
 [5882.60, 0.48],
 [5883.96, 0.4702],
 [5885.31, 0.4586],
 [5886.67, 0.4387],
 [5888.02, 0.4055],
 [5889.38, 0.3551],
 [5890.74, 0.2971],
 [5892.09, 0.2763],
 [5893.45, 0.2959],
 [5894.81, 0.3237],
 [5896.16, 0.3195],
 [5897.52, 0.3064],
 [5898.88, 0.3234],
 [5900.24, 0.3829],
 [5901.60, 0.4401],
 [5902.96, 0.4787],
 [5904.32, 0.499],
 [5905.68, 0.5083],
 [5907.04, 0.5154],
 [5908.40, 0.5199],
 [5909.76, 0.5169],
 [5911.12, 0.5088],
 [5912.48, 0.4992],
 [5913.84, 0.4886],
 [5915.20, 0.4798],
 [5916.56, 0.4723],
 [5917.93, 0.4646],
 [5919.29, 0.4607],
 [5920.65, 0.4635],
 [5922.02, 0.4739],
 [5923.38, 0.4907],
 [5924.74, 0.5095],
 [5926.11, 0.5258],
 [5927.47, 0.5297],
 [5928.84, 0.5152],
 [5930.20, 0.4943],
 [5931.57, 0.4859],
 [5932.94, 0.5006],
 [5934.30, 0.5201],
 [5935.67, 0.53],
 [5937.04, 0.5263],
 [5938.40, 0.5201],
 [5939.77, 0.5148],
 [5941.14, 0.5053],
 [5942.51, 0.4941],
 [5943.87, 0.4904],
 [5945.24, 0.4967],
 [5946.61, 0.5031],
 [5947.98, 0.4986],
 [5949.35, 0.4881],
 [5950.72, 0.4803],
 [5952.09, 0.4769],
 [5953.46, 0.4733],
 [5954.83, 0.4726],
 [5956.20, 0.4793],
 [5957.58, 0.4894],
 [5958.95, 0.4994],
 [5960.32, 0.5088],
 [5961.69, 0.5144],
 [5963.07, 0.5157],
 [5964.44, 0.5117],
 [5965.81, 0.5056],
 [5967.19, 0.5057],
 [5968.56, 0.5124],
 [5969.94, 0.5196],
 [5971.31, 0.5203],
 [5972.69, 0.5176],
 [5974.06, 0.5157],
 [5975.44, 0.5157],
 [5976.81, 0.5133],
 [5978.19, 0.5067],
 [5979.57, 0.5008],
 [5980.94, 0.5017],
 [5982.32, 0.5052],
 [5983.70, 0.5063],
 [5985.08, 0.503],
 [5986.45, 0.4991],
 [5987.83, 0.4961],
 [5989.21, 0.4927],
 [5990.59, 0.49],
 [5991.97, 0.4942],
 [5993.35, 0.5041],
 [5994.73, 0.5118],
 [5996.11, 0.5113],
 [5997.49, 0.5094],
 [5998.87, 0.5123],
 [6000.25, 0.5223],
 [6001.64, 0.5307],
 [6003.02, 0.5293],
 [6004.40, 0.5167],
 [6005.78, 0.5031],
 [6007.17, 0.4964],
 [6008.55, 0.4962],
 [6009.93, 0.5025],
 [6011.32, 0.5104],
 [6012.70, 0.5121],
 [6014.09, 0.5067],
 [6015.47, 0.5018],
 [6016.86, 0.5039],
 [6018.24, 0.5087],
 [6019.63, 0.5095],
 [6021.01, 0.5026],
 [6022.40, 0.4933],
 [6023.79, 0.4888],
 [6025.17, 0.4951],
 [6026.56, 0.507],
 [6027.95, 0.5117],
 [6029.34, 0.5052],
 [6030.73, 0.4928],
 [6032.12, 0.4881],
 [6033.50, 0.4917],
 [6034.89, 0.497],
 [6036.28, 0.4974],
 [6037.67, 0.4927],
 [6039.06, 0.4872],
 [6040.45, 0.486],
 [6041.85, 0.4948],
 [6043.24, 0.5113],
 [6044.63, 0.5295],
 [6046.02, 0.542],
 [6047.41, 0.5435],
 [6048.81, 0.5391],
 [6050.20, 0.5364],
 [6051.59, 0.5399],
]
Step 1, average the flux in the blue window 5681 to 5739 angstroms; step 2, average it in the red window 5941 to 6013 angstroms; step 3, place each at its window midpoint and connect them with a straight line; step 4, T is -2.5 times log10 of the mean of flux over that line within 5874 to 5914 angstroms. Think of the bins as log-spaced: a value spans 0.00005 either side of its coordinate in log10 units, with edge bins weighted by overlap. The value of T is 0.16 mag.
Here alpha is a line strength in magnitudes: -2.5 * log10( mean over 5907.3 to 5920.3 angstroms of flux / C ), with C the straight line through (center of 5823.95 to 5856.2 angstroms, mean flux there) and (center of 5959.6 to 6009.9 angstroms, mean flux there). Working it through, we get 0.04 mag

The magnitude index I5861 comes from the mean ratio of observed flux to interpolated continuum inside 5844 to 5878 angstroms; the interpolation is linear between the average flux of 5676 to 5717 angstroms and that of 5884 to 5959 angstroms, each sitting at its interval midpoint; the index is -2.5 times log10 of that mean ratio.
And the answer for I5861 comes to -0.08 mag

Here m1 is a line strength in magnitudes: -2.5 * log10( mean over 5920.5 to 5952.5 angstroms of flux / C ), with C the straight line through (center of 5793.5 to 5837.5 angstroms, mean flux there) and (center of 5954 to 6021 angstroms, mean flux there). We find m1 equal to 0.01 mag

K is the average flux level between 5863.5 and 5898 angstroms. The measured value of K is 0.442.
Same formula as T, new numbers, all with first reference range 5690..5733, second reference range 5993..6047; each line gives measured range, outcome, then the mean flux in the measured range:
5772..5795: -0.05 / 0.528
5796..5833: -0.02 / 0.513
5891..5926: 0.15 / 0.441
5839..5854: -0.01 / 0.508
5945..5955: 0.04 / 0.486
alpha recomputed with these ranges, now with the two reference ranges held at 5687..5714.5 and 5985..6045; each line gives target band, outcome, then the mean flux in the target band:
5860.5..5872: -0.05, 0.521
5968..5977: -0.03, 0.517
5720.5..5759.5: -0.06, 0.521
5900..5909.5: 0.03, 0.484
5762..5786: -0.06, 0.524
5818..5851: -0.05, 0.518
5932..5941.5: -0.03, 0.516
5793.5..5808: -0.05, 0.519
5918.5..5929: 0.01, 0.495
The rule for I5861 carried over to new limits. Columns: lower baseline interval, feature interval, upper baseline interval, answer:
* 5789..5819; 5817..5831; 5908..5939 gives -0.033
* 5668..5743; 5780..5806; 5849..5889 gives -0.054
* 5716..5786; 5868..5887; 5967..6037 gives 0.058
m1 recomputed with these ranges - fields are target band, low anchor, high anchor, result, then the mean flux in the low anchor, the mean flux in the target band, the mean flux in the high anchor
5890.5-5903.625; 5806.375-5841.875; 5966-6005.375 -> 0.42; 0.51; 0.346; 0.509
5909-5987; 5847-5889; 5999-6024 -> 0.00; 0.495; 0.501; 0.508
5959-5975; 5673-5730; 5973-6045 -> -0.02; 0.504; 0.513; 0.504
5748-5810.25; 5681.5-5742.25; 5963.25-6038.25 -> -0.03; 0.505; 0.519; 0.506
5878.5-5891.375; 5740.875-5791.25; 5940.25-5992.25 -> 0.16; 0.52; 0.438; 0.501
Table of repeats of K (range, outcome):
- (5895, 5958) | 0.48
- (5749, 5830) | 0.519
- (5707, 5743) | 0.51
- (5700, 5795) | 0.514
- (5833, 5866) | 0.51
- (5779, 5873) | 0.513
